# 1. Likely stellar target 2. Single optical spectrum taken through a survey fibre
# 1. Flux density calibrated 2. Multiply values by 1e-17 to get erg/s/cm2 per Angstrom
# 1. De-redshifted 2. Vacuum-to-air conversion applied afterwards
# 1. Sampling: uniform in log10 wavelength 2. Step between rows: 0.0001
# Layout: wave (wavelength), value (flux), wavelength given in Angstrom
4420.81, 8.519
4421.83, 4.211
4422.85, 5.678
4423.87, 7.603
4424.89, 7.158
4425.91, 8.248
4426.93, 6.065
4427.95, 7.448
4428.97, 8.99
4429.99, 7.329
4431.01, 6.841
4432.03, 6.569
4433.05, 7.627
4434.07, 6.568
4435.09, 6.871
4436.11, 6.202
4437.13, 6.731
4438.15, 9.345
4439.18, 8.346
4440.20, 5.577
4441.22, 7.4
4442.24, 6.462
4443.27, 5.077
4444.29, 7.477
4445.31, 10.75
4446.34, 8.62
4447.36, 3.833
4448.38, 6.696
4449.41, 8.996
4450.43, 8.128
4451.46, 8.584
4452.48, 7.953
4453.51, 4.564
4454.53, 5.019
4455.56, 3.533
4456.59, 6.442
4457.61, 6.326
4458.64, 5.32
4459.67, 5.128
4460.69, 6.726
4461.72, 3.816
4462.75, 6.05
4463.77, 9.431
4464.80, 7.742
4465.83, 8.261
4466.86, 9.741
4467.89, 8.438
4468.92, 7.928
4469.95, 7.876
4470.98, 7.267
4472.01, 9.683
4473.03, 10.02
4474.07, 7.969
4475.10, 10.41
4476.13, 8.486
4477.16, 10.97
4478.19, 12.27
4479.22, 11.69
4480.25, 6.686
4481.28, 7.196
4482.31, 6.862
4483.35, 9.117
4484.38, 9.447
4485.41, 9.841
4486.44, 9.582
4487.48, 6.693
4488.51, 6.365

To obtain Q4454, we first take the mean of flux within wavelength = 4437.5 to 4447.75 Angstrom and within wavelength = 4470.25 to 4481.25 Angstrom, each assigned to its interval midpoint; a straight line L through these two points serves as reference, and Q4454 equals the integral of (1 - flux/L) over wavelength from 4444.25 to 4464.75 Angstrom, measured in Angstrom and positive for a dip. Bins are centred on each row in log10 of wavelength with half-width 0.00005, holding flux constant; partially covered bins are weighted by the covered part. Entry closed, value 3.4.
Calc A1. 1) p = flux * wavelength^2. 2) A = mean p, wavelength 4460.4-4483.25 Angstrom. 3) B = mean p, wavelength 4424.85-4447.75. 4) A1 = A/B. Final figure 1.2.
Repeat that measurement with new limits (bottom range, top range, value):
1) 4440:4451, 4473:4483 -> 1.29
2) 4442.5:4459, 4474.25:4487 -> 1.41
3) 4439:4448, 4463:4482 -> 1.29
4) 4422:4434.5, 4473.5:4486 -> 1.33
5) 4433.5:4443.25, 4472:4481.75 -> 1.40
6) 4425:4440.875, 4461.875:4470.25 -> 1.12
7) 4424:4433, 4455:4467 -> 0.89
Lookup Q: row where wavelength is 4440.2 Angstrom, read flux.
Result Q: 5.577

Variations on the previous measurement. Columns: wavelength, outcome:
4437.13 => 6.731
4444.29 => 7.477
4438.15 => 9.345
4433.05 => 7.627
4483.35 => 9.117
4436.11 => 6.202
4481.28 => 7.196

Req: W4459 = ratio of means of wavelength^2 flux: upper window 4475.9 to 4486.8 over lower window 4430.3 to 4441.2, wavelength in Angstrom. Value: 1.3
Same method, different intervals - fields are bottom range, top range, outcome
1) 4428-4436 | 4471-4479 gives 1.39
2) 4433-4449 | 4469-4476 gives 1.26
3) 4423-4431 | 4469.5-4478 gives 1.27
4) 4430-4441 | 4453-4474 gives 1.00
